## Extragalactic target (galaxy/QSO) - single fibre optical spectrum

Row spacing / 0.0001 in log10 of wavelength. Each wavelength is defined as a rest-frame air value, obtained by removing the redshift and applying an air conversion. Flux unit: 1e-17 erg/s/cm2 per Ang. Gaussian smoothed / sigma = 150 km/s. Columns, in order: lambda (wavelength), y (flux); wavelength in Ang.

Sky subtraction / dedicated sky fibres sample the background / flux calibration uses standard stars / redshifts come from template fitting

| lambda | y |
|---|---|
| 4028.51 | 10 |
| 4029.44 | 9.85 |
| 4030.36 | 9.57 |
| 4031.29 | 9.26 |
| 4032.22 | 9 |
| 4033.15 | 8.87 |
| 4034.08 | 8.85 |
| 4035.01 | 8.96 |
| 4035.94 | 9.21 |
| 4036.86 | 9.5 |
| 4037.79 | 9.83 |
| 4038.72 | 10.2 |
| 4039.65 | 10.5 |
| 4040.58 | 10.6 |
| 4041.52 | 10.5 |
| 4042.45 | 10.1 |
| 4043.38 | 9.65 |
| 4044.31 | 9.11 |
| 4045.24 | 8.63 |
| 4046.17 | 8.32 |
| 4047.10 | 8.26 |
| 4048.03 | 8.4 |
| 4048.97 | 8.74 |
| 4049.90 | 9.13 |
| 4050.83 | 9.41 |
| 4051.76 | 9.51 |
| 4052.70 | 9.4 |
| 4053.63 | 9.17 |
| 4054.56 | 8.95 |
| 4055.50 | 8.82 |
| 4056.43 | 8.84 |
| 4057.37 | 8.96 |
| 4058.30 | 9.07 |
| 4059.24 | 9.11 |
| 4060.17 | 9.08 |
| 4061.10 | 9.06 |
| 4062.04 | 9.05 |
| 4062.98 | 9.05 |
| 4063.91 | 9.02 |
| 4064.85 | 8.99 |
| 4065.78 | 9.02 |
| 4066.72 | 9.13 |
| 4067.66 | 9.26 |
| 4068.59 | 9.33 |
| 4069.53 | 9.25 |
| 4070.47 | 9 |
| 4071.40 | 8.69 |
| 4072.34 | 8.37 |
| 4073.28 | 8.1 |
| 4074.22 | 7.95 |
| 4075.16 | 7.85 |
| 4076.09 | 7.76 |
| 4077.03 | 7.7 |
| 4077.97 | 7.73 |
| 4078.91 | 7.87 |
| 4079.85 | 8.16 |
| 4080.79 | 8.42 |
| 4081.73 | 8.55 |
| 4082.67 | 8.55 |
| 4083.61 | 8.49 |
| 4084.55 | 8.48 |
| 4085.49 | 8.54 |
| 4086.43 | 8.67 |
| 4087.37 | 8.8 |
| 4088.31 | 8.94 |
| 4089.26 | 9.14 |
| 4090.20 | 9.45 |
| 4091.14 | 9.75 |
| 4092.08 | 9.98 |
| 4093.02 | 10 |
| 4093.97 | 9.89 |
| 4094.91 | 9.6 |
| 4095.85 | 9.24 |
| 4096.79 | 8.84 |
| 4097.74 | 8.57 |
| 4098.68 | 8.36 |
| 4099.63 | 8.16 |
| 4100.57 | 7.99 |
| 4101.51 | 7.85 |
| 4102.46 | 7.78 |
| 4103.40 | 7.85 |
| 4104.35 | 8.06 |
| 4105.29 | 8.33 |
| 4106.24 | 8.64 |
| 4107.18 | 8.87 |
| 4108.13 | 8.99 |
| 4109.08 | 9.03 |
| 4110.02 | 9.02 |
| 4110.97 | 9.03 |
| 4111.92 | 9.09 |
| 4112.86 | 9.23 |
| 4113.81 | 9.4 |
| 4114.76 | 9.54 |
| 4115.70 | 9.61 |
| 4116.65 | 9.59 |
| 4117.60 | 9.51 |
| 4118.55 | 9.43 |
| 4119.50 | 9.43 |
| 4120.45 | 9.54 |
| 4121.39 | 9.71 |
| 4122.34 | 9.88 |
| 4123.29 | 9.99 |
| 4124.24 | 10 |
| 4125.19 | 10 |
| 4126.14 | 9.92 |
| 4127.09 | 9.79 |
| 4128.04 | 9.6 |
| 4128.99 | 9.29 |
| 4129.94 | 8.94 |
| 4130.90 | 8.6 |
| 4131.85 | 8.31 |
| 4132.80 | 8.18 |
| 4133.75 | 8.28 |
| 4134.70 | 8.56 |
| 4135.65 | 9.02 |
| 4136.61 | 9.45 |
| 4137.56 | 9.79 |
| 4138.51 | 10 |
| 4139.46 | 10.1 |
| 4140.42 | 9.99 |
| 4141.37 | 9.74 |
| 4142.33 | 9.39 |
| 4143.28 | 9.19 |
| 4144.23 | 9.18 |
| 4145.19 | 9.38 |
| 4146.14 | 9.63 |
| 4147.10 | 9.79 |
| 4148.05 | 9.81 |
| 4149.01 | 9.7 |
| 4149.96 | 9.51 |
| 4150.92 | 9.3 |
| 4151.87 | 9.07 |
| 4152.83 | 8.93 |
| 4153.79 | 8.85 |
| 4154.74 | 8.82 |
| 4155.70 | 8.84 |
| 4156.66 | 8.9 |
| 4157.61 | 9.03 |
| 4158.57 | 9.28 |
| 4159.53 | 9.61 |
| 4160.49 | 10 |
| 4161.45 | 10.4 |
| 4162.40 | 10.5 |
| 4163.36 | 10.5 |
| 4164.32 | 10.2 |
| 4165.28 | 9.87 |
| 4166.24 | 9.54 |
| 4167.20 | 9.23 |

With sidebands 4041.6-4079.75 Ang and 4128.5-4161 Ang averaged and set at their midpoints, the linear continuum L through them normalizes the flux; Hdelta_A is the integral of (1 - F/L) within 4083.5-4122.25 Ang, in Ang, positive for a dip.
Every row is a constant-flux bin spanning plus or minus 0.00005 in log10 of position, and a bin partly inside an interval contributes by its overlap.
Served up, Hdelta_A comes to 0.2 Ang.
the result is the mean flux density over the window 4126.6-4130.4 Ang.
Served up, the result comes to 9.41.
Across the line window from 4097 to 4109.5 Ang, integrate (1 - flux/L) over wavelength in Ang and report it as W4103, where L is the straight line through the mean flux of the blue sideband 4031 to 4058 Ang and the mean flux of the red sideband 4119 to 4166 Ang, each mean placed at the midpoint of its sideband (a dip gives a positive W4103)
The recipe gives 1.4 Ang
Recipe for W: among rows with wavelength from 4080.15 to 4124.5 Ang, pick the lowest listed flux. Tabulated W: 7.78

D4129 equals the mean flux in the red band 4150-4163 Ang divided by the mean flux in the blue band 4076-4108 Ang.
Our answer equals 1.08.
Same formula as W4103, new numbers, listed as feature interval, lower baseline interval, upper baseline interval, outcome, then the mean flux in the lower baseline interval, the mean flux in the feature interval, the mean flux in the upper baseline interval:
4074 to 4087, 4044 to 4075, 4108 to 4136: 1.2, 8.9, 8.21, 9.29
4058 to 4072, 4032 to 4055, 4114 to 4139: 0.4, 9.32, 9.07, 9.39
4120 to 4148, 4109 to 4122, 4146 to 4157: -0.3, 9.39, 9.43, 9.25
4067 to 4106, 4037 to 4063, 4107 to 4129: 3.2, 9.27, 8.62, 9.49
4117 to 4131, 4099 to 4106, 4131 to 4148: -1.3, 8.03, 9.6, 9.29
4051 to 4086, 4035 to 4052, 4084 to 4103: 1.7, 9.41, 8.72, 8.9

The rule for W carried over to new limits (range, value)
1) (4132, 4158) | 8.18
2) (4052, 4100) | 7.7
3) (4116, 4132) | 8.31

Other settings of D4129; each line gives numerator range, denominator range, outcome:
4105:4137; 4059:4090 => 1.07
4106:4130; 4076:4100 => 1.08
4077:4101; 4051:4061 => 0.97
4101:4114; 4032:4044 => 0.89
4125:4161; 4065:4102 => 1.07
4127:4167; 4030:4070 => 1.02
